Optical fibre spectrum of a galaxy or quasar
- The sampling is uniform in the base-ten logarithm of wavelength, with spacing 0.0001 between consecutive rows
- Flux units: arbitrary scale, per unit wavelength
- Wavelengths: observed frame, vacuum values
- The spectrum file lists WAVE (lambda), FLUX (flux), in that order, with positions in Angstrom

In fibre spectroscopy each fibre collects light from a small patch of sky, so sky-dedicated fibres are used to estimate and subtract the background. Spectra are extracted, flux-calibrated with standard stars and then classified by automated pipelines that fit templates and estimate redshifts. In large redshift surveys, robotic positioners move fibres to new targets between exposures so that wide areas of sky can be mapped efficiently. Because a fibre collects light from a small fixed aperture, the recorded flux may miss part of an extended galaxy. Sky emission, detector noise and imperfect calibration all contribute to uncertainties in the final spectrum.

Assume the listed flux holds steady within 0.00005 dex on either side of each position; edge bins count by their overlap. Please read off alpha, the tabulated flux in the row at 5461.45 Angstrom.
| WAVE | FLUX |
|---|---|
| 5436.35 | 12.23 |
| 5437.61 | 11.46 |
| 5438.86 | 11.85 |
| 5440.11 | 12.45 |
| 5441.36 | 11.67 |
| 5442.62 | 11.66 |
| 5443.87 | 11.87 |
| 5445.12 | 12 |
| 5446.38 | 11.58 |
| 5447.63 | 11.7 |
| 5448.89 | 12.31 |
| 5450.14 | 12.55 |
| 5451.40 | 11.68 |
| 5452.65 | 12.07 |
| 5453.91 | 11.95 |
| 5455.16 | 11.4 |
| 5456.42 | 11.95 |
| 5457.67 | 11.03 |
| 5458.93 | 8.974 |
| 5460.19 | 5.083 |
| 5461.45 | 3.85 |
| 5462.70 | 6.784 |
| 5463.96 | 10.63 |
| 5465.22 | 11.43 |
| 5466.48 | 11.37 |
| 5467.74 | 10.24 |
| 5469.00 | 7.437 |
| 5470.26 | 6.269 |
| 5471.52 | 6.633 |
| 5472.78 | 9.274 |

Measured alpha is 3.85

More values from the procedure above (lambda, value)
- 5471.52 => 6.633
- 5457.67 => 11.03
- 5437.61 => 11.46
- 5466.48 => 11.37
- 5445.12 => 12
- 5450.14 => 12.55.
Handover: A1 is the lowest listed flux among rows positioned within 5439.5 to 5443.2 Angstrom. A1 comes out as 11.66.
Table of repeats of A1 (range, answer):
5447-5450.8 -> 11.7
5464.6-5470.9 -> 6.269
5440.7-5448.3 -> 11.58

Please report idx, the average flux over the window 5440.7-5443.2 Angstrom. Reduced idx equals 11.7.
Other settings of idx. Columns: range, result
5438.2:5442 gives 12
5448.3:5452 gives 12.2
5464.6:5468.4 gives 11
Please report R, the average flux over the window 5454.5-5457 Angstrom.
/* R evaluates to 11.7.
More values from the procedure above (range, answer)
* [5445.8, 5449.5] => 11.9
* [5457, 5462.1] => 7.28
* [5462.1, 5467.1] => 10.1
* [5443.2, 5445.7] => 12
